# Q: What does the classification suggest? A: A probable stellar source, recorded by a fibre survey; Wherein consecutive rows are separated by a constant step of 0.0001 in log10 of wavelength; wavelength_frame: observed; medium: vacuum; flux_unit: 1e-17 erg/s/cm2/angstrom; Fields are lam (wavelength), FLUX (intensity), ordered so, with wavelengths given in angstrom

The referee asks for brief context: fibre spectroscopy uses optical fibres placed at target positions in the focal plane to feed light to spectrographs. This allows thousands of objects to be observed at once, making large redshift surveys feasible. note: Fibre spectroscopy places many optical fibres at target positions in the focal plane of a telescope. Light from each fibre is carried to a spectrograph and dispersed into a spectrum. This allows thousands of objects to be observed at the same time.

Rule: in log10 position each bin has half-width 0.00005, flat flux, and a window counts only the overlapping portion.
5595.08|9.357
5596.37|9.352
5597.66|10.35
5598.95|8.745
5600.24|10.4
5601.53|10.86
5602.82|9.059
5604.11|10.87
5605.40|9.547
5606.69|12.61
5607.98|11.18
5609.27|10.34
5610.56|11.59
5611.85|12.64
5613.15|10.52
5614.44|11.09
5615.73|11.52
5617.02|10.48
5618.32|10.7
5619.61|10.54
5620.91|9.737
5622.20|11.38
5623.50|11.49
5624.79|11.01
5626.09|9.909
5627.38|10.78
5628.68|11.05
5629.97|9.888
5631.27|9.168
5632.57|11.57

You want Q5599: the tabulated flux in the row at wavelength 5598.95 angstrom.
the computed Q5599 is 8.745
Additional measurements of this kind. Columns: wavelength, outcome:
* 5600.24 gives 10.4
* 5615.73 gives 11.52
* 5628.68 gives 11.05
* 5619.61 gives 10.54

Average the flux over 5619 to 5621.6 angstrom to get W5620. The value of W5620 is 10.1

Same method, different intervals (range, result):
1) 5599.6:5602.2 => 10.6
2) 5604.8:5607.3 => 11.1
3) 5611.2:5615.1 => 11.4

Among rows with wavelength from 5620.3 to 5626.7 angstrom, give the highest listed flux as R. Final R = 11.49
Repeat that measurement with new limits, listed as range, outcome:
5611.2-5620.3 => 12.64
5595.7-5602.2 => 10.86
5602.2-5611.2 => 12.61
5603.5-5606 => 10.87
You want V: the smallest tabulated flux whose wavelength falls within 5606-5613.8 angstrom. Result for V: 10.34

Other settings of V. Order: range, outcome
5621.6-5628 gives 9.909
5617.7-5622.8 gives 9.737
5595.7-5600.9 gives 8.745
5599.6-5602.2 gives 10.4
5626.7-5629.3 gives 10.78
